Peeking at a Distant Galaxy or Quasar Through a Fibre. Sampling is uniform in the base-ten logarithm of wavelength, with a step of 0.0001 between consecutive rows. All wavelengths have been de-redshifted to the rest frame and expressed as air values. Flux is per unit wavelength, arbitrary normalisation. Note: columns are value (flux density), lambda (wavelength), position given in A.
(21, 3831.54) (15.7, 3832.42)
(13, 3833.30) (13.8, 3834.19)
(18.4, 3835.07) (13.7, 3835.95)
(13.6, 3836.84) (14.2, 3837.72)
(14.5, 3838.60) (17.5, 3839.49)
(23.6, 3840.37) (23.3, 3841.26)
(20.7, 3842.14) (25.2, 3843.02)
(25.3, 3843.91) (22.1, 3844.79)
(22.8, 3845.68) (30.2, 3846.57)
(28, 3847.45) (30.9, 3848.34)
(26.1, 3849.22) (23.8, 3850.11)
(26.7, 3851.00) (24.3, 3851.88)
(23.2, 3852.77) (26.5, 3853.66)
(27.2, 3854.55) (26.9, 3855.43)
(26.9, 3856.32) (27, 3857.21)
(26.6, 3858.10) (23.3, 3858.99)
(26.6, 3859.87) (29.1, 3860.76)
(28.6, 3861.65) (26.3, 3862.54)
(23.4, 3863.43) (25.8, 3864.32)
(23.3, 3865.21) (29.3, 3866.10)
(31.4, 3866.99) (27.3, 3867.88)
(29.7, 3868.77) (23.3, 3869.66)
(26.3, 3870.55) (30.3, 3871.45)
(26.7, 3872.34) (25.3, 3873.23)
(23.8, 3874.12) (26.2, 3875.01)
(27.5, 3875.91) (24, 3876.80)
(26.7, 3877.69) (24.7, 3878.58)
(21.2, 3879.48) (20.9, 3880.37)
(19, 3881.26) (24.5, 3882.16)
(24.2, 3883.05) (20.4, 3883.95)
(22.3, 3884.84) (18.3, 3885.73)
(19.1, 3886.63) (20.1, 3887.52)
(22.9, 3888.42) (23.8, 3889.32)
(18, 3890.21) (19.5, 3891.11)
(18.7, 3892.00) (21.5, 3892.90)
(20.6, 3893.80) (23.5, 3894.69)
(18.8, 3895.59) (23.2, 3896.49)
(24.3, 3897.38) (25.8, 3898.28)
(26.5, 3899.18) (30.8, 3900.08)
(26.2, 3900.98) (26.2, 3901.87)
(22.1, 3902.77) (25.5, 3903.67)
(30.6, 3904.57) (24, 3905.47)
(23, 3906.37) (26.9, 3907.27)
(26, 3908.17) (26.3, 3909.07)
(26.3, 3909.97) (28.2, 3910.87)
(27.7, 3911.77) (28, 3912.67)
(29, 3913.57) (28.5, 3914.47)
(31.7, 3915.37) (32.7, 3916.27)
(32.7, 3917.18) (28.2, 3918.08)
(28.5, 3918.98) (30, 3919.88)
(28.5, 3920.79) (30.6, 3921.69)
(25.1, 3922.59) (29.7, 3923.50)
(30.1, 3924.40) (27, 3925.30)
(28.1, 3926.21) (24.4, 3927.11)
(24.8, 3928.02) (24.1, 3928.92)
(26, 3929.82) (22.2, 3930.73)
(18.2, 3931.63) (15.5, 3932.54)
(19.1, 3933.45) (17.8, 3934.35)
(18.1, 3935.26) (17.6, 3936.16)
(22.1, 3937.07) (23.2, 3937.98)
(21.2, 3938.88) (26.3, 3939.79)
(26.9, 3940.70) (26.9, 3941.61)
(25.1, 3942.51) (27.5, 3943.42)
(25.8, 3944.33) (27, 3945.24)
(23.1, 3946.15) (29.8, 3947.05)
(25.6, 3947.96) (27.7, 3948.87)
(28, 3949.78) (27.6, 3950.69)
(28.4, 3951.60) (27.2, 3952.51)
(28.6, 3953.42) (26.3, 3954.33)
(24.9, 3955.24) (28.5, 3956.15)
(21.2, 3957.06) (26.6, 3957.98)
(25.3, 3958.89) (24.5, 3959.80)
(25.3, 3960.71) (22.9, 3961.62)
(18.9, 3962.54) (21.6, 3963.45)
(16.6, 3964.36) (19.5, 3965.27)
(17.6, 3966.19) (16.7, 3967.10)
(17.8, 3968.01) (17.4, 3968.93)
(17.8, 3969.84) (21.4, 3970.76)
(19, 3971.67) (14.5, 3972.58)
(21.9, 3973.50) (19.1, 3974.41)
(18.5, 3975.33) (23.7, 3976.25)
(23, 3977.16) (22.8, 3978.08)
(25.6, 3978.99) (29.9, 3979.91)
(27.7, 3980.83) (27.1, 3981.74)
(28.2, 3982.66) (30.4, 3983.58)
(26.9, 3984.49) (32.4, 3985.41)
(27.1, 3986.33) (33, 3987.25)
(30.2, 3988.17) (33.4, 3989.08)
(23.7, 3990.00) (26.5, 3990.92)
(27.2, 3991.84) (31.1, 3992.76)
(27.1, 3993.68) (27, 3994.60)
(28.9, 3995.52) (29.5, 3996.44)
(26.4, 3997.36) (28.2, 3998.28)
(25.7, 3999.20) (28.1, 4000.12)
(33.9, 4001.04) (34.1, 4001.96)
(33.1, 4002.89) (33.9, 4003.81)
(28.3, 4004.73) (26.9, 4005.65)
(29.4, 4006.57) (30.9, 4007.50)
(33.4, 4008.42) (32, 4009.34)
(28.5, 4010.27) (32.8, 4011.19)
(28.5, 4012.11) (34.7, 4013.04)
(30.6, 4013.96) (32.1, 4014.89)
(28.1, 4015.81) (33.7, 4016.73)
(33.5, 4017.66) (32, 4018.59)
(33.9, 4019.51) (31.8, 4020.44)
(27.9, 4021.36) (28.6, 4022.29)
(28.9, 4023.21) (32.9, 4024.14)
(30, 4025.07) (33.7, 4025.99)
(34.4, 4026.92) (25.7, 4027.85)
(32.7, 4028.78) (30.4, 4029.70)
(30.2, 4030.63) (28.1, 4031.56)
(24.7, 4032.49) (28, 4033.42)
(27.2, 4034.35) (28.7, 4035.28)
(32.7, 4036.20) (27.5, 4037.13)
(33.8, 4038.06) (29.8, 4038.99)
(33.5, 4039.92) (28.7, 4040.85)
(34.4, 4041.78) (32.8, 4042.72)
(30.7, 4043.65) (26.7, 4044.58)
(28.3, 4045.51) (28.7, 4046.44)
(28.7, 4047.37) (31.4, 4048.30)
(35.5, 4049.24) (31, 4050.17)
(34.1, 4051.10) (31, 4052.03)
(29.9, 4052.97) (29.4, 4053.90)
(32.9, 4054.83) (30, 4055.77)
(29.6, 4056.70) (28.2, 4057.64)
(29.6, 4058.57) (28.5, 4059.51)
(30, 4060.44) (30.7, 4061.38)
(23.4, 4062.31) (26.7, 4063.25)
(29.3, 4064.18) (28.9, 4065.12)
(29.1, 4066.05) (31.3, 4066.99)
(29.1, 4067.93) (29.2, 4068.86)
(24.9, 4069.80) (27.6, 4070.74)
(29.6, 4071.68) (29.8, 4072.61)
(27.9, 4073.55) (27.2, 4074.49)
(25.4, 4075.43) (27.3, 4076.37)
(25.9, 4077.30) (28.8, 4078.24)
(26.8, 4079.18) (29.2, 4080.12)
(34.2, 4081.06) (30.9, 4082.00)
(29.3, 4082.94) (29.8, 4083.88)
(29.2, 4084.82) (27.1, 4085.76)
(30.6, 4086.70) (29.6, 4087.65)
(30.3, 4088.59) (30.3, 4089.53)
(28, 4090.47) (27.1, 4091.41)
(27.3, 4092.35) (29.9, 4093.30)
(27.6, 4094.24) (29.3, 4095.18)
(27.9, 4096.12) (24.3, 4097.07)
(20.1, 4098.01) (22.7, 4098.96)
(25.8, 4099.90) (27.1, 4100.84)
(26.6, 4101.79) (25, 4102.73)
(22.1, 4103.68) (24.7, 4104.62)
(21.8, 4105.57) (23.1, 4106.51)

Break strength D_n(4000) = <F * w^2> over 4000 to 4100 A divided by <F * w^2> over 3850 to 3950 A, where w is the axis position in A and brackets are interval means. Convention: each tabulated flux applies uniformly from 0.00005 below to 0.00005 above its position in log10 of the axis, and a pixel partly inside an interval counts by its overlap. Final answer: 1.3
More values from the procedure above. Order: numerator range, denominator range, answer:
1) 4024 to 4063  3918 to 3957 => 1.26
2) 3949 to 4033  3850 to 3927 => 1.12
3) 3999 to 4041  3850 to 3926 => 1.28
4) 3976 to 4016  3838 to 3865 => 1.26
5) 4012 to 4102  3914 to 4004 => 1.21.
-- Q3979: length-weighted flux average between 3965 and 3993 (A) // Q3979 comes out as 24.2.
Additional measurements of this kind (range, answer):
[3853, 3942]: 25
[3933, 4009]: 25.4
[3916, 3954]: 25.6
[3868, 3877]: 26.4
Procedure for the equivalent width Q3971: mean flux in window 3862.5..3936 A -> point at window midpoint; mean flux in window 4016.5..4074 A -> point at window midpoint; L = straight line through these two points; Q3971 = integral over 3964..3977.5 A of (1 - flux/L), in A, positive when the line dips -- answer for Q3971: 4.2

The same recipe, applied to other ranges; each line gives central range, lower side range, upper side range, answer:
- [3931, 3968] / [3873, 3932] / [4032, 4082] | 4.1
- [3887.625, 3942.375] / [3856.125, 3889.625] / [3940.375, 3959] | 1.8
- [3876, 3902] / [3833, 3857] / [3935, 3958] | 1.2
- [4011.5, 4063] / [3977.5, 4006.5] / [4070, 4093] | -2.9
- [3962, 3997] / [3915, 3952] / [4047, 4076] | 3.6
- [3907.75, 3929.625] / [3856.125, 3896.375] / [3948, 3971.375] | -4.2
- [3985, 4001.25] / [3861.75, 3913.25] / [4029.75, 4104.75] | -1.1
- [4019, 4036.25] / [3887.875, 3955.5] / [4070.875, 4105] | -2.0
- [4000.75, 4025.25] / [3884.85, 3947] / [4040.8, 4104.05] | -3.7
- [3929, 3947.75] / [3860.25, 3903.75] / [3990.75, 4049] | 2.6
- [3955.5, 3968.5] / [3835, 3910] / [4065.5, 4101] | 2.1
